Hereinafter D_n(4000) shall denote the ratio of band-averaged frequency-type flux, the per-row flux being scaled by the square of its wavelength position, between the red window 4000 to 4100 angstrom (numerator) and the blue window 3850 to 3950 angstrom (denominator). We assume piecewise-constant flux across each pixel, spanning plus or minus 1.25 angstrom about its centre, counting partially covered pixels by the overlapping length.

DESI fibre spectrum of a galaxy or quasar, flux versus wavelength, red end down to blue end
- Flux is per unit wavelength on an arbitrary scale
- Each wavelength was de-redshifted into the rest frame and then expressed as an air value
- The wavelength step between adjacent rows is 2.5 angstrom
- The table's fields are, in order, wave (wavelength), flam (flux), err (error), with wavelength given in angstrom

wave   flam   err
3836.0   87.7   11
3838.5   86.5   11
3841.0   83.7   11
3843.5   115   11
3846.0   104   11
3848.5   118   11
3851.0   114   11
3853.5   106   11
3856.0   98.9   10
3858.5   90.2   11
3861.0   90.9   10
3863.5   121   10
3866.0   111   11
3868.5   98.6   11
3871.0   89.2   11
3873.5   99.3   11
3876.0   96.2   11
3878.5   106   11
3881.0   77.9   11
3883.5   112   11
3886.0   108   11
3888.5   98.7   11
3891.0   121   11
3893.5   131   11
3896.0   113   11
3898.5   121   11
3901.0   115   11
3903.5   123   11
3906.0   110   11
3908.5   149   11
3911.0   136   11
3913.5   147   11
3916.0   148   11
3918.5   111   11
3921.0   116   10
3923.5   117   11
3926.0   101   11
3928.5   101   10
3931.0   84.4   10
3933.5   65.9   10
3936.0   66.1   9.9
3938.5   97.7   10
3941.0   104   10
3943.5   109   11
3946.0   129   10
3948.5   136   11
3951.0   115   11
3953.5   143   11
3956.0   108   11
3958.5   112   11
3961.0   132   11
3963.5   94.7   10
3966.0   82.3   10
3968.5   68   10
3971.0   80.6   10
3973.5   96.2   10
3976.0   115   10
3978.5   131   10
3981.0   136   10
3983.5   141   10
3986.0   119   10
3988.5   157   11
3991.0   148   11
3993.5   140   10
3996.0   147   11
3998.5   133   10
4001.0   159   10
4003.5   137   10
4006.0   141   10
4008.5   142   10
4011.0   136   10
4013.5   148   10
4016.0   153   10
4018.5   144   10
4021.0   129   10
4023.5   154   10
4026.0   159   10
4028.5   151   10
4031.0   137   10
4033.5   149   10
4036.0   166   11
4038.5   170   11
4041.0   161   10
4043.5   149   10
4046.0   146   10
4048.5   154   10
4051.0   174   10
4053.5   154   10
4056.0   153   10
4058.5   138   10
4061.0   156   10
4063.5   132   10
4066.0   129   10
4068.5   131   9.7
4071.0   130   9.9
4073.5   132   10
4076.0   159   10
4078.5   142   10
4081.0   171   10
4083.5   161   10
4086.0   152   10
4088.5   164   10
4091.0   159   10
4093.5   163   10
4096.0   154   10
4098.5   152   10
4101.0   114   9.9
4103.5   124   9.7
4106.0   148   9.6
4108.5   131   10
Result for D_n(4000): 1.48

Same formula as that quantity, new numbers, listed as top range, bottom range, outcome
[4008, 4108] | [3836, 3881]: 1.63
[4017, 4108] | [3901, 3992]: 1.37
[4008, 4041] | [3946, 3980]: 1.41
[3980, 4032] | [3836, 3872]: 1.53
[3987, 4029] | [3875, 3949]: 1.37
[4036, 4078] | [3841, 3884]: 1.60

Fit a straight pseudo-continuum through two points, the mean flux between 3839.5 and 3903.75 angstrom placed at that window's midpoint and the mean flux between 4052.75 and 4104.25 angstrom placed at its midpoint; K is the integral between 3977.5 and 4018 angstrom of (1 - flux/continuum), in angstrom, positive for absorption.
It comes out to -3.5 angstrom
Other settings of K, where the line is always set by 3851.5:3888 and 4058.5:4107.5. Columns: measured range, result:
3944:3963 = -0.79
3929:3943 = 3.51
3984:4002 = -2.32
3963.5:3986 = 3.06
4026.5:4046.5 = -2.69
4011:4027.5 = -1.84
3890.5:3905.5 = -1.91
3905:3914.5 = -2.33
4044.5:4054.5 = -1.32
